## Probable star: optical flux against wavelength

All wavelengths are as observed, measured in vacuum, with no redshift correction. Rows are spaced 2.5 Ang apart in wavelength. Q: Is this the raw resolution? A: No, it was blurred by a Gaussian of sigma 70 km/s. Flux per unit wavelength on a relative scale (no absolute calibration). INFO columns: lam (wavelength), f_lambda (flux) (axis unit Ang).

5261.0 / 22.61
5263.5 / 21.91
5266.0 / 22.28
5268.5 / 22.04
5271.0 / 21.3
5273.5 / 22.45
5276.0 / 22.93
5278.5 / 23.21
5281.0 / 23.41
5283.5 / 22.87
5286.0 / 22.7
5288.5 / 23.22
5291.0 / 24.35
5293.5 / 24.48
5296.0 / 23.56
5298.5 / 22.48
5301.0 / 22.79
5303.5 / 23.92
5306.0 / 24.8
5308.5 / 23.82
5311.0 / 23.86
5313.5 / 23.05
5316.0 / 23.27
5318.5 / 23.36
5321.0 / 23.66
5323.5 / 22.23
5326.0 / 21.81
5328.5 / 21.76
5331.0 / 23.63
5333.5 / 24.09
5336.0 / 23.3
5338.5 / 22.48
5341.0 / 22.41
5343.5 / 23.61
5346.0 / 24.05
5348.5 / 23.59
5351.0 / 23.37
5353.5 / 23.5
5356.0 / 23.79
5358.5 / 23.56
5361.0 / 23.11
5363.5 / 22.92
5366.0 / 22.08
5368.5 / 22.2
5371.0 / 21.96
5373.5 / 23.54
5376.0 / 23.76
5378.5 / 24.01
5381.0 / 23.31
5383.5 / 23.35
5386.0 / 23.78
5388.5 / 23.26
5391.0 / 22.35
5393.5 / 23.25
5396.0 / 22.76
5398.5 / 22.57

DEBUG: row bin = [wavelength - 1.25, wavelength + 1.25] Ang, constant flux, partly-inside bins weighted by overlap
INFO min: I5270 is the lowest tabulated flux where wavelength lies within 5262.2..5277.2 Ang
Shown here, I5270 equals 21.3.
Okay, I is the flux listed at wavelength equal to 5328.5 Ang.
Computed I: 21.76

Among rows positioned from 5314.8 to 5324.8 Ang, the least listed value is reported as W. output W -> 22.23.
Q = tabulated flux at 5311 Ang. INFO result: 23.86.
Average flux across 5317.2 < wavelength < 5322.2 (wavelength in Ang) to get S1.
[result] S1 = 23.5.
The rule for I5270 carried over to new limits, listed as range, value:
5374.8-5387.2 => 23.31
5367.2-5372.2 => 21.96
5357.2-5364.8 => 22.92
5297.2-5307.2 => 22.48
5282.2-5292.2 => 22.7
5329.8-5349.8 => 22.41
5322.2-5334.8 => 21.76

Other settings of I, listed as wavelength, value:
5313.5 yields 23.05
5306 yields 24.8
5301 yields 22.79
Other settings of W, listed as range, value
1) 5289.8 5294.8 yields 24.35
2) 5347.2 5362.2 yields 23.11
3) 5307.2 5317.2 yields 23.05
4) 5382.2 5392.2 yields 22.35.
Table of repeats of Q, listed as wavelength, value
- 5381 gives 23.31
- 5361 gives 23.11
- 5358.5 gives 23.56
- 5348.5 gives 23.59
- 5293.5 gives 24.48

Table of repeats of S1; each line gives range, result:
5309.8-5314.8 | 23.4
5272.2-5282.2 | 23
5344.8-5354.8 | 23.6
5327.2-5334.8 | 23.2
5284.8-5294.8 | 23.7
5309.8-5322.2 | 23.4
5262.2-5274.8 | 22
